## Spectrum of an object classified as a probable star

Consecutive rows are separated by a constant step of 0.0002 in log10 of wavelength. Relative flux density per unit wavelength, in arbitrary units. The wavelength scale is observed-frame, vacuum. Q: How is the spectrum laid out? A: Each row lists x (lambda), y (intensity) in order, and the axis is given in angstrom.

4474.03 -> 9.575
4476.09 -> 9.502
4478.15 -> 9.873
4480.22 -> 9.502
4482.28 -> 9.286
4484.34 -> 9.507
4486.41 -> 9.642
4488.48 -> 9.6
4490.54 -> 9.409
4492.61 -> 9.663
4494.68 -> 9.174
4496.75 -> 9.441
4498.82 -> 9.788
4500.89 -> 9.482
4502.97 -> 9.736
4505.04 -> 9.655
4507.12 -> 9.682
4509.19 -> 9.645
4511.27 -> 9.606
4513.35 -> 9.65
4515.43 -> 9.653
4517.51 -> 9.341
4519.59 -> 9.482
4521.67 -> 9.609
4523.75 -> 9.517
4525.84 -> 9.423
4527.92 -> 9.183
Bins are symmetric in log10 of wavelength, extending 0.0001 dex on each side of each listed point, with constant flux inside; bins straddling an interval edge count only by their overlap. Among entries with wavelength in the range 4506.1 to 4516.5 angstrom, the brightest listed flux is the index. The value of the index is 9.682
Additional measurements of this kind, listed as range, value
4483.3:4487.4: 9.642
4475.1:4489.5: 9.873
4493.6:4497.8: 9.441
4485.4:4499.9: 9.788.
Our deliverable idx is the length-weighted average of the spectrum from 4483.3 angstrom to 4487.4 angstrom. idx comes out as 9.57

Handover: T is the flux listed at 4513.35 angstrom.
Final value 9.65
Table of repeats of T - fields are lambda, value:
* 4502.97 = 9.736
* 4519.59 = 9.482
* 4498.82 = 9.788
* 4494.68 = 9.174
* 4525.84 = 9.423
